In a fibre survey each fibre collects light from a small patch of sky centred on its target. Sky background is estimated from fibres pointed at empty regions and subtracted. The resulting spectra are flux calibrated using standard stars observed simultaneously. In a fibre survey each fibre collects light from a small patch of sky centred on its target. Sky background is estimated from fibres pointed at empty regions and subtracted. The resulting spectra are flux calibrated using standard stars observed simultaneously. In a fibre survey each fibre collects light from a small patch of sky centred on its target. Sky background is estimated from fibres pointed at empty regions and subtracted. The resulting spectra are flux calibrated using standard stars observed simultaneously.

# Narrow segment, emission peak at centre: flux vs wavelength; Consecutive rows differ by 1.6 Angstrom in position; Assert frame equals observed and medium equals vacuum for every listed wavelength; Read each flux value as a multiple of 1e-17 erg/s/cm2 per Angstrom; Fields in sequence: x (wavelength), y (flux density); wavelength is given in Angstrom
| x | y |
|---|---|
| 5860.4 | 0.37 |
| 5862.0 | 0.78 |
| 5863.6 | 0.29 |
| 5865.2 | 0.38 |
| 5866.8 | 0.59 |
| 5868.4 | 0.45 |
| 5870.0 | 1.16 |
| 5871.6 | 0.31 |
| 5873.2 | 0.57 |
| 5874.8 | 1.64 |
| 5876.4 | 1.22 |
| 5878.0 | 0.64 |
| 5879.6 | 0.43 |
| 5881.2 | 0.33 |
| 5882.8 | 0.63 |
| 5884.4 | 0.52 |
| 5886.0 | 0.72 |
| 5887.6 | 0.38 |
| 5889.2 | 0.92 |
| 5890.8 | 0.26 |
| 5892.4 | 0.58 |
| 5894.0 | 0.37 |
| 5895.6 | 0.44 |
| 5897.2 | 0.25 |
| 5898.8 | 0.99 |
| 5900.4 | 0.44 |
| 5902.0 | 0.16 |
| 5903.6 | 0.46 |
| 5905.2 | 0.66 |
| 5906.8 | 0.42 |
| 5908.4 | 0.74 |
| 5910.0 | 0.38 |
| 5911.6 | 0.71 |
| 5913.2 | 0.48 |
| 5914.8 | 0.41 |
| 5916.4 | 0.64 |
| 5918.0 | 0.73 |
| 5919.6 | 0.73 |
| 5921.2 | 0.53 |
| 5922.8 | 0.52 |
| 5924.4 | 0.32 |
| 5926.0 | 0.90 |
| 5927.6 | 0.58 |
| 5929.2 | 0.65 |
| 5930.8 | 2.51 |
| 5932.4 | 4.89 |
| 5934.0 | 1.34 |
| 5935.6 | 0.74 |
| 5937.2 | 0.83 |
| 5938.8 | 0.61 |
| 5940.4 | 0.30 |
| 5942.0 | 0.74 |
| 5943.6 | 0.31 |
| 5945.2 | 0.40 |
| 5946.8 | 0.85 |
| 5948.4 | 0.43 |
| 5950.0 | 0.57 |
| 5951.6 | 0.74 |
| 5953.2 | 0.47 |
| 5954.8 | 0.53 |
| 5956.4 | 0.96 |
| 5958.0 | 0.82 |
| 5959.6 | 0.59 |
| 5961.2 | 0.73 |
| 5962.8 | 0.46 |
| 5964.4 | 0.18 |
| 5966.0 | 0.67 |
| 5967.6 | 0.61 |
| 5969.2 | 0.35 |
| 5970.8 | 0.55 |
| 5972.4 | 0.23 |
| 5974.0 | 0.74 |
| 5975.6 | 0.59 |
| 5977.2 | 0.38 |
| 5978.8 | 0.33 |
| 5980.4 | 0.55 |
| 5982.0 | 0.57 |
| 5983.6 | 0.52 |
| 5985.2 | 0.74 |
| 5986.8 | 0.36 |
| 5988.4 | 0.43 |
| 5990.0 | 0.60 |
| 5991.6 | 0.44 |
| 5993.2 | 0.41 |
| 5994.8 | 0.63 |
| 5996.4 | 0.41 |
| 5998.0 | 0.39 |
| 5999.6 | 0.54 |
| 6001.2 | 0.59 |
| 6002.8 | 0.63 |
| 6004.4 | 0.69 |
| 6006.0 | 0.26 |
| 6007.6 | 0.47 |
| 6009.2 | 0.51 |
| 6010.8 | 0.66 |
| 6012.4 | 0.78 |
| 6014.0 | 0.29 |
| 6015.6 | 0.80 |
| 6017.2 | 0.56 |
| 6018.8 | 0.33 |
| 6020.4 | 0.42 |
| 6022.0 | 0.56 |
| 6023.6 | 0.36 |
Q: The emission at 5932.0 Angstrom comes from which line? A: [O III] 5007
